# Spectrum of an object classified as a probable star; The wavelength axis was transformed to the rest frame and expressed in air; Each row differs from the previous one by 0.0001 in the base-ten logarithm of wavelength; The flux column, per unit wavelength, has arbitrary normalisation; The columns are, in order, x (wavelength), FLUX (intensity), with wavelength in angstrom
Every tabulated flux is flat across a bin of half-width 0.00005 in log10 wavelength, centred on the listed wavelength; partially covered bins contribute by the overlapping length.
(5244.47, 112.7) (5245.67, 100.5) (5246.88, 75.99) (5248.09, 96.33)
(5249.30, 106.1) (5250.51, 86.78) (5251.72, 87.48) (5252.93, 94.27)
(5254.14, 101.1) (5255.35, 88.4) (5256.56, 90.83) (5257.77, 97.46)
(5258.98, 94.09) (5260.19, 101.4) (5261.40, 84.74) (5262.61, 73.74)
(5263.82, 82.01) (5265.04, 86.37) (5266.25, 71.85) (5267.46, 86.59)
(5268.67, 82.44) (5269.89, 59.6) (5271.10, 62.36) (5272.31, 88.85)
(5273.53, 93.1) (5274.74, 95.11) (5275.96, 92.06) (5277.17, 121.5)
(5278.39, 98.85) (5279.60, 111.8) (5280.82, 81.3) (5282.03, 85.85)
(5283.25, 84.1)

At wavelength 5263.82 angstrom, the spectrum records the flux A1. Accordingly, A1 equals 82.01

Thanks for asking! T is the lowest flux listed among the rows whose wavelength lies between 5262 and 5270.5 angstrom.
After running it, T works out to 59.6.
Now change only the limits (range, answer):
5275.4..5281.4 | 81.3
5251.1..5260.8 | 87.48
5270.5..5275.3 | 62.36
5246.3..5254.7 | 75.99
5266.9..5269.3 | 82.44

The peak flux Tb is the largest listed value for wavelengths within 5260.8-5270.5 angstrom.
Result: 86.59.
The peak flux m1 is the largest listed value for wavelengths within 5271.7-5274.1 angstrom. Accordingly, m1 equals 93.1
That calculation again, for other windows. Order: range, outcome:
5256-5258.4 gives 97.46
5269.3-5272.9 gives 88.85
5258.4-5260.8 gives 101.4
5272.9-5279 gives 121.5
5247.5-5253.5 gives 106.1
